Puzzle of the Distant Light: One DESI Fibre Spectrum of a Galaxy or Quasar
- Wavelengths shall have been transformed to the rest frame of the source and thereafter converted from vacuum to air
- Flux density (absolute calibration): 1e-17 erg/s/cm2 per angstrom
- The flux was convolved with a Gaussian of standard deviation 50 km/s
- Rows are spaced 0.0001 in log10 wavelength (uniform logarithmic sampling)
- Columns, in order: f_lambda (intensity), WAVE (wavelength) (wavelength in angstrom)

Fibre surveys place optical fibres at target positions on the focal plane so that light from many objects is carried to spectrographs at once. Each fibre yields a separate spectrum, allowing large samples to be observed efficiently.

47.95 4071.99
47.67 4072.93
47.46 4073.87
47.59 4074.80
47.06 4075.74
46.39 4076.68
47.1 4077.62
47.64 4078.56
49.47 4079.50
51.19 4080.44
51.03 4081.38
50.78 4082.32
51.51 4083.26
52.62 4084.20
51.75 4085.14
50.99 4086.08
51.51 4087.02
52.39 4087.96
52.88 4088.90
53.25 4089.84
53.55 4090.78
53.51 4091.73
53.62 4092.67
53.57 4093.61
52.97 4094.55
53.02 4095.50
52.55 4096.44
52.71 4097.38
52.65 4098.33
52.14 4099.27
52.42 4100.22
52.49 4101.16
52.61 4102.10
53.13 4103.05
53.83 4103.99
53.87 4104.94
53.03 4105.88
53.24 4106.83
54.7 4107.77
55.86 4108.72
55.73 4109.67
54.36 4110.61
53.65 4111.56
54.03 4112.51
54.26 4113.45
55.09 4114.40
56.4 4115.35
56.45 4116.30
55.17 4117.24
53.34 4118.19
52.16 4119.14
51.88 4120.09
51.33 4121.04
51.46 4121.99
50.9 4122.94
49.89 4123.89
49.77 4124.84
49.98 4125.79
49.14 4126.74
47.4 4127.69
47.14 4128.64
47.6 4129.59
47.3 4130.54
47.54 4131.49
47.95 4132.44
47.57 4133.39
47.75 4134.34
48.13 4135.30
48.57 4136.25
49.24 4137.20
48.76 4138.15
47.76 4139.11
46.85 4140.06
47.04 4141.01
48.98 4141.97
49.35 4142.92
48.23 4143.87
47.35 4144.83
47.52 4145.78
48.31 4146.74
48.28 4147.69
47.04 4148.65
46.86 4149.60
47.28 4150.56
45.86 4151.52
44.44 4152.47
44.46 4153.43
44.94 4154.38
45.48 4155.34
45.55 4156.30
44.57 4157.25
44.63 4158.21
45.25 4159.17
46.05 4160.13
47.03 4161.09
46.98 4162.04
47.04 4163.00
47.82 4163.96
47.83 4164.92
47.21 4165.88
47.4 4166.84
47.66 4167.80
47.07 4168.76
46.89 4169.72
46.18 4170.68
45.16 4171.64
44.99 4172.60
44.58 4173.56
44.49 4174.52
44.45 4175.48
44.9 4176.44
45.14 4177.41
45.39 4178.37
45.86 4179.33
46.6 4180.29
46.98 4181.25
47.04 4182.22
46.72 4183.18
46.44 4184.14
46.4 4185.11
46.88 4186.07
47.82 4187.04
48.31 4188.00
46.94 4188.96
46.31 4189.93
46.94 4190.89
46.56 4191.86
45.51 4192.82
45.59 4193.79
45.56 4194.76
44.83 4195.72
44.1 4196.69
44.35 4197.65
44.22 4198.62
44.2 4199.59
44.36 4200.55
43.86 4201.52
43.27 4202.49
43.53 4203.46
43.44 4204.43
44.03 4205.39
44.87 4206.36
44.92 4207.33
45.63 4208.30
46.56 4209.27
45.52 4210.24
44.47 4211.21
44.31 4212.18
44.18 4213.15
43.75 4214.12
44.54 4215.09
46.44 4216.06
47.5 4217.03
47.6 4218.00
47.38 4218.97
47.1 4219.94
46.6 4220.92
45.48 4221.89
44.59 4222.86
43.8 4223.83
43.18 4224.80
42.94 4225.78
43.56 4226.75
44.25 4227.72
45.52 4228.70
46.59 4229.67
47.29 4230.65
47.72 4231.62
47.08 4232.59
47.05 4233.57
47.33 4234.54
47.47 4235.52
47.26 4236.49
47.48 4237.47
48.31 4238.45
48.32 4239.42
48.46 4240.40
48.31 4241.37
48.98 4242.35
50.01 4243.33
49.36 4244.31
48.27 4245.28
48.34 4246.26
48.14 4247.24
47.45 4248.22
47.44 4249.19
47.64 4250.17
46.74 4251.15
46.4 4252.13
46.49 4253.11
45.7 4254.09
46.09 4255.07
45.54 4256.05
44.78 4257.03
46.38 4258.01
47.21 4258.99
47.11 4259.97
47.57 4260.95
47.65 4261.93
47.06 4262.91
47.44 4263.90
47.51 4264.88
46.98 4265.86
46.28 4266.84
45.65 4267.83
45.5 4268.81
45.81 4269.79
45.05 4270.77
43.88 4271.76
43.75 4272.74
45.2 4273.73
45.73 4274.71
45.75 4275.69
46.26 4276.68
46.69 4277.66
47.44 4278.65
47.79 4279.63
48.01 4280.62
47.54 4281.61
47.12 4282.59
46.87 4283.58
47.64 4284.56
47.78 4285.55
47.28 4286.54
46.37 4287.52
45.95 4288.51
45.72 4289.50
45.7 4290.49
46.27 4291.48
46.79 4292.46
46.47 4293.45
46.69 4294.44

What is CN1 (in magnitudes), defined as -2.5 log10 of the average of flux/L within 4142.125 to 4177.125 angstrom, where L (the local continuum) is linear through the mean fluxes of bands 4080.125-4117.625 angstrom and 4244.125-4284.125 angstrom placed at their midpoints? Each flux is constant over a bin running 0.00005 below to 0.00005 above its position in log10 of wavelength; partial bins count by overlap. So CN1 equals 0.10 mag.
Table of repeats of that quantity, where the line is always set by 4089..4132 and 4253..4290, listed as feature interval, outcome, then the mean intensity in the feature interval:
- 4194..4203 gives 0.112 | 44.3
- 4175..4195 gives 0.076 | 46.3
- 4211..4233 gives 0.065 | 45.5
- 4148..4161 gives 0.117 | 45.6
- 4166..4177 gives 0.098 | 45.8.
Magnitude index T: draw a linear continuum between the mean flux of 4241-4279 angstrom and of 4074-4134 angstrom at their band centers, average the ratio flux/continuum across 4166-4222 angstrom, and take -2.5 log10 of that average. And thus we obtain 0.07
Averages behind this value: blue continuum 51.7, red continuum 46.7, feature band 45.7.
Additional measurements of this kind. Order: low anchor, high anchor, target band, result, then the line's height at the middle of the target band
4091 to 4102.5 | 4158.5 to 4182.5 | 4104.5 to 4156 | 0.00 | 49.8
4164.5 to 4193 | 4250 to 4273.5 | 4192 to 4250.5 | 0.01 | 46.3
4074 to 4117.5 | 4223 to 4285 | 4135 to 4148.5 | 0.06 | 50.8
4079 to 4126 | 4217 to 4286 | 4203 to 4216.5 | 0.09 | 48.4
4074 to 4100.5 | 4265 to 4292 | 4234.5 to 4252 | -0.02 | 47.2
